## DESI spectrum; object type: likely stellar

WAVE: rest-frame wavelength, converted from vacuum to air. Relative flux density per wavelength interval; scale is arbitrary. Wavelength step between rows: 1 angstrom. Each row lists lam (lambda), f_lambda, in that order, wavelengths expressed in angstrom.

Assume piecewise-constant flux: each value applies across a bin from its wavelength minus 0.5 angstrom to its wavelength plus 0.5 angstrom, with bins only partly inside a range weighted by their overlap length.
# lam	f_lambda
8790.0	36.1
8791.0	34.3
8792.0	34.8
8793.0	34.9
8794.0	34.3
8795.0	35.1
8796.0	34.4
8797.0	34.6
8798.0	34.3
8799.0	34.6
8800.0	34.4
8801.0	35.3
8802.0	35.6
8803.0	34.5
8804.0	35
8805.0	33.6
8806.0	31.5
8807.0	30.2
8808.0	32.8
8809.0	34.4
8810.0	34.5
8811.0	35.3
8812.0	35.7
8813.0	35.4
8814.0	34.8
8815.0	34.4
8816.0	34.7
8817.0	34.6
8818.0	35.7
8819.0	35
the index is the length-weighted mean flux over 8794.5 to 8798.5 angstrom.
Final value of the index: 34.6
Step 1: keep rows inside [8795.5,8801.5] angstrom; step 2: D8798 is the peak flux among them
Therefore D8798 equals 35.3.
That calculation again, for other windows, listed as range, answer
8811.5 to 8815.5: 35.7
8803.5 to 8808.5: 35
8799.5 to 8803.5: 35.6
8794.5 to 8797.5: 35.1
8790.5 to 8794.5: 34.9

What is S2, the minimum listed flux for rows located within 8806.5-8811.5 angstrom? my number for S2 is 30.2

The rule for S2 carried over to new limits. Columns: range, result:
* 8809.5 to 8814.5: 34.5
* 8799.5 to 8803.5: 34.4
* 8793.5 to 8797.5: 34.3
